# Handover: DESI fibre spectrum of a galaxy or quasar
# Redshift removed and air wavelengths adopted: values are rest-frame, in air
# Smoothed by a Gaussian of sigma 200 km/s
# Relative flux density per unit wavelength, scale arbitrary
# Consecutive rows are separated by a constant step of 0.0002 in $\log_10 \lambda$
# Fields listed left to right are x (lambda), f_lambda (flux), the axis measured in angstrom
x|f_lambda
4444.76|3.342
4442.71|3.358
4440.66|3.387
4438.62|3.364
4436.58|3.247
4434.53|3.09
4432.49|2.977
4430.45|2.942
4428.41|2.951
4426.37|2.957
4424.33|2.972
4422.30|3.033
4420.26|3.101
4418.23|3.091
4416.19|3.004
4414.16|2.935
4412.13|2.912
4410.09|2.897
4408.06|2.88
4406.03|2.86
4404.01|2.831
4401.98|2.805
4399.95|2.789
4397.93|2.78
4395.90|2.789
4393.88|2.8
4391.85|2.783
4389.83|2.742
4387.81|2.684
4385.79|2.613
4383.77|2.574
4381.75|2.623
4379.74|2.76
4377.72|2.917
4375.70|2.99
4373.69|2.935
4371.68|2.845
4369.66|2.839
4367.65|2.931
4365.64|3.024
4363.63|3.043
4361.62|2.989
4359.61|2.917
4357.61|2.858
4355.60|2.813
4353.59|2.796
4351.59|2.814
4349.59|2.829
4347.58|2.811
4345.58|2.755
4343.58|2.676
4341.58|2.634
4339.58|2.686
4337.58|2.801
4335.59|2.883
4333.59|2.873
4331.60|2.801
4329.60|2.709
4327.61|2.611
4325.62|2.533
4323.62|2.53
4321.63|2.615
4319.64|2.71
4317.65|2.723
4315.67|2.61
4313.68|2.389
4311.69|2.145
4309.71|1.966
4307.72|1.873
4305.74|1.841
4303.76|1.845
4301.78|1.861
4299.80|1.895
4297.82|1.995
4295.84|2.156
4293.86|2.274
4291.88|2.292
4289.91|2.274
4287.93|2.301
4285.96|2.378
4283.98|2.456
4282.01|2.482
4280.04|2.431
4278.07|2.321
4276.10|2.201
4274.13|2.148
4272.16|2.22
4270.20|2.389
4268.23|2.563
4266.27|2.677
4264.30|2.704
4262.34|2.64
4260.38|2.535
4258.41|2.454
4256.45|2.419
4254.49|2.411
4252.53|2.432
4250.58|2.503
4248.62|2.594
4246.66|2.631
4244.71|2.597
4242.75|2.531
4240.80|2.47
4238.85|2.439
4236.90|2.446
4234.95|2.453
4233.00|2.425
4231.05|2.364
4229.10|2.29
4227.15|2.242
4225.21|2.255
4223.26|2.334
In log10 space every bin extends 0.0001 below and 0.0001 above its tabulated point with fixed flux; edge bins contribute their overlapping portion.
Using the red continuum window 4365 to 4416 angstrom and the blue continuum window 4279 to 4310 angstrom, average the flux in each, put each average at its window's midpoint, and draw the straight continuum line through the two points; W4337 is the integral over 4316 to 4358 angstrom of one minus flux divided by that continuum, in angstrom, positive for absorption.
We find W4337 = -4.9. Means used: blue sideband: 2.15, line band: 2.73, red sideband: 2.82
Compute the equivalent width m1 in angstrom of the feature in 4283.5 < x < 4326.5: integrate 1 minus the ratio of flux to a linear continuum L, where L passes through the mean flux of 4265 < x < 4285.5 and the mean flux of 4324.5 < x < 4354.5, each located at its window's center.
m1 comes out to 5.1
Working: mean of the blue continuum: 2.39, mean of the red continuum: 2.75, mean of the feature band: 2.25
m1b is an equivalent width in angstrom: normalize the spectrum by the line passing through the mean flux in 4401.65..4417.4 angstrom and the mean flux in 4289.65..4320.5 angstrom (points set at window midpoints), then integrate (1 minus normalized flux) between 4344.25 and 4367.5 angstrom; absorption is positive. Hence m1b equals -3.2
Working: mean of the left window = 2.17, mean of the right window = 2.9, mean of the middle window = 2.88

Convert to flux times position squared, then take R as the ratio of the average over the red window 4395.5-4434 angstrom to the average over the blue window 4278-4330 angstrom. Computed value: 1.3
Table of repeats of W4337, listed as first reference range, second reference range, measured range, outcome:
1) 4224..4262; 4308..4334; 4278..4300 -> 1.9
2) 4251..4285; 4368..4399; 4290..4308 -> 3.6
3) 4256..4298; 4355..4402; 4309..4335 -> 0.2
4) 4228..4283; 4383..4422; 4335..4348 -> -0.3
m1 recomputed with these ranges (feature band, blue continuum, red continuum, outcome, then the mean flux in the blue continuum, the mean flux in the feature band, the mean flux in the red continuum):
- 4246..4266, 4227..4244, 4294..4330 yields -1.33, 2.42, 2.53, 2.27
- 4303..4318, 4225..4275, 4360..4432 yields 2.72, 2.46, 2.16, 2.88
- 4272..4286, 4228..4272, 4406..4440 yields 1.35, 2.49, 2.33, 3.02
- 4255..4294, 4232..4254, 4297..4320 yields -1.38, 2.5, 2.41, 2.14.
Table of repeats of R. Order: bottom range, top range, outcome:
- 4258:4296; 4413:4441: 1.37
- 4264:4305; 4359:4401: 1.30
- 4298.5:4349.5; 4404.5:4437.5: 1.26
